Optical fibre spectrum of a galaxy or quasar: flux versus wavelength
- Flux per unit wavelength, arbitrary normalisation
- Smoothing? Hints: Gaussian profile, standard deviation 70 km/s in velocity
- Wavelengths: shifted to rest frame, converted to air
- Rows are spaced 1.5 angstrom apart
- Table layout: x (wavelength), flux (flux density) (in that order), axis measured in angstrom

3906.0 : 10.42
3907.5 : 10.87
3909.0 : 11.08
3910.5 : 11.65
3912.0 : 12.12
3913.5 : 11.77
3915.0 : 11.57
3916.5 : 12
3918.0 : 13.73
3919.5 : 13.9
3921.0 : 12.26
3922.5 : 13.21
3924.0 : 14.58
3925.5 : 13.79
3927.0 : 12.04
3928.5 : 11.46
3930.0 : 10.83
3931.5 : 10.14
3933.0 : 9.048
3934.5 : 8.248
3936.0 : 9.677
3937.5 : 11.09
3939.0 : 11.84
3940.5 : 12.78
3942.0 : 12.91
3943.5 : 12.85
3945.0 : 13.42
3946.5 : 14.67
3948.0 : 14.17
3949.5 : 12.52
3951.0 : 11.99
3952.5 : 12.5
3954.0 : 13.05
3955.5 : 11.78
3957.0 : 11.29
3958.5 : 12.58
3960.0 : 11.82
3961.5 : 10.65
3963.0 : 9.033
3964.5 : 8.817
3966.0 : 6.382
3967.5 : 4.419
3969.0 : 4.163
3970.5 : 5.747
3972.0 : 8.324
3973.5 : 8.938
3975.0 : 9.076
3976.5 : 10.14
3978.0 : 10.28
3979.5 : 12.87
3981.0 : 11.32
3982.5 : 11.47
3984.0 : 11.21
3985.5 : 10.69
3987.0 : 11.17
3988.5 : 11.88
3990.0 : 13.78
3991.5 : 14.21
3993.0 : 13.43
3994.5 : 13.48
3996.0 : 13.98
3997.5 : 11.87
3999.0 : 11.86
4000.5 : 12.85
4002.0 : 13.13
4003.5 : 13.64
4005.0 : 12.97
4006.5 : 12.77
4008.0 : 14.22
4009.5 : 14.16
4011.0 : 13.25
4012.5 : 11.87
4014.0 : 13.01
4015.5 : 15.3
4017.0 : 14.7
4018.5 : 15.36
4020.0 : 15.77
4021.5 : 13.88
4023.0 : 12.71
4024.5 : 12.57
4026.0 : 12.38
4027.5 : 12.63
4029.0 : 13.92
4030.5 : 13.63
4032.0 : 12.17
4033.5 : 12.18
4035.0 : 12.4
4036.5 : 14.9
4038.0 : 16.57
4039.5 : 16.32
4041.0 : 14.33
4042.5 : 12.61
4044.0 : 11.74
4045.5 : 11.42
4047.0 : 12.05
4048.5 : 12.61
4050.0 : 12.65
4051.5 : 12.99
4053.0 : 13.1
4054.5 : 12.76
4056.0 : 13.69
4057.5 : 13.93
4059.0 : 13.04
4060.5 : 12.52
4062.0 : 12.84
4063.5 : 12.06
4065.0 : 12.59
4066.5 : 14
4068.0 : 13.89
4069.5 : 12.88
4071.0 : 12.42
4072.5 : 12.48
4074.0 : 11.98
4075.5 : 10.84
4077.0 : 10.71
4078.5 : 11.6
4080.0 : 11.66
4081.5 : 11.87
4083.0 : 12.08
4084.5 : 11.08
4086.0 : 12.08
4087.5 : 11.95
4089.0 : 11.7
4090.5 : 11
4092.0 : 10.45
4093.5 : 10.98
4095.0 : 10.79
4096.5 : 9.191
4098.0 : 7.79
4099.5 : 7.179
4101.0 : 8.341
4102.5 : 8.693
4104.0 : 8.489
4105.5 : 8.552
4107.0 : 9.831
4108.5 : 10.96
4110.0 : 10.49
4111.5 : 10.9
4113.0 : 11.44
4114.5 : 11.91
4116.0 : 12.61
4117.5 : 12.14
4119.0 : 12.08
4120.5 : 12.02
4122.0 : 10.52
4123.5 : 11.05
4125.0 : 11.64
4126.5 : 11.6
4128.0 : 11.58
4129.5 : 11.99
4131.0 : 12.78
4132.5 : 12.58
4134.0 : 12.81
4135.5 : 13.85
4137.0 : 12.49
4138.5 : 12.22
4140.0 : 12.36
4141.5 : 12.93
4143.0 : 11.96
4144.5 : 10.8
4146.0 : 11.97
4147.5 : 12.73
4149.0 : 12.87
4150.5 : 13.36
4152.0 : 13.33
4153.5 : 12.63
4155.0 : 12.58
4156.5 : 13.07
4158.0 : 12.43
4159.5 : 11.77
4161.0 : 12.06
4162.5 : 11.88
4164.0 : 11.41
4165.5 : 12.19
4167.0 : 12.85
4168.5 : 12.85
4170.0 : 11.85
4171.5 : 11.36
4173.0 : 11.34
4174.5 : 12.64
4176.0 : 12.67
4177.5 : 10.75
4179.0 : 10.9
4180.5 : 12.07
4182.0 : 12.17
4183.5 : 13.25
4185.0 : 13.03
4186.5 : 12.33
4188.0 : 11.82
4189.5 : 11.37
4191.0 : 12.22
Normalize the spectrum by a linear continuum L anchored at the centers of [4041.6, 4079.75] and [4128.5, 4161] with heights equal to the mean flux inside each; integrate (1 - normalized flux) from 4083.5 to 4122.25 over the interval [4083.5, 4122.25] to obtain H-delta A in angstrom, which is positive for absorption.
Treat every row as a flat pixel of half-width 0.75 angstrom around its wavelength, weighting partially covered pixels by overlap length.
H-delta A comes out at 6.23 angstrom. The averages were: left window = 12.5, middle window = 10.5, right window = 12.5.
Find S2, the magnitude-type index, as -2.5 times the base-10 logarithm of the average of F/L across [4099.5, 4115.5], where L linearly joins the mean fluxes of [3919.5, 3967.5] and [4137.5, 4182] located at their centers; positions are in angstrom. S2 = 0.22 mag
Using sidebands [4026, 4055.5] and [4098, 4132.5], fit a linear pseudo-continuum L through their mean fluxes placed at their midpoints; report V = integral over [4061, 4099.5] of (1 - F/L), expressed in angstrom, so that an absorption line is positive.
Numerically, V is 1.2 angstrom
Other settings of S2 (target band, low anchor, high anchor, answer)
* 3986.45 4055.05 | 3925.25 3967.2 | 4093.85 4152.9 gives -0.17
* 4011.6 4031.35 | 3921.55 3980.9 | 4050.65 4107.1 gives -0.22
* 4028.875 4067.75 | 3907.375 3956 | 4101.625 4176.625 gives -0.11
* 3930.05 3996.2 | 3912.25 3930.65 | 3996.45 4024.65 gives 0.19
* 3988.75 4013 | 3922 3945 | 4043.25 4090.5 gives -0.10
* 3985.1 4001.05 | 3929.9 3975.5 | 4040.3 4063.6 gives -0.11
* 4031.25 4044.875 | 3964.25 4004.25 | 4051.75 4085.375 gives -0.16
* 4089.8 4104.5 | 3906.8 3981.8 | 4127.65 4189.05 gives 0.27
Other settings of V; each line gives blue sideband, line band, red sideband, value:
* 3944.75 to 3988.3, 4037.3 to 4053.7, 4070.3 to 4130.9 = -3.89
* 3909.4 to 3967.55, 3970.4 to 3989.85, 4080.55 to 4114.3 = 1.41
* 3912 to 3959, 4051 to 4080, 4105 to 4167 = -1.36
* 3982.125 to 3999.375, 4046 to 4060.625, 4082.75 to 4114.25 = -2.36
